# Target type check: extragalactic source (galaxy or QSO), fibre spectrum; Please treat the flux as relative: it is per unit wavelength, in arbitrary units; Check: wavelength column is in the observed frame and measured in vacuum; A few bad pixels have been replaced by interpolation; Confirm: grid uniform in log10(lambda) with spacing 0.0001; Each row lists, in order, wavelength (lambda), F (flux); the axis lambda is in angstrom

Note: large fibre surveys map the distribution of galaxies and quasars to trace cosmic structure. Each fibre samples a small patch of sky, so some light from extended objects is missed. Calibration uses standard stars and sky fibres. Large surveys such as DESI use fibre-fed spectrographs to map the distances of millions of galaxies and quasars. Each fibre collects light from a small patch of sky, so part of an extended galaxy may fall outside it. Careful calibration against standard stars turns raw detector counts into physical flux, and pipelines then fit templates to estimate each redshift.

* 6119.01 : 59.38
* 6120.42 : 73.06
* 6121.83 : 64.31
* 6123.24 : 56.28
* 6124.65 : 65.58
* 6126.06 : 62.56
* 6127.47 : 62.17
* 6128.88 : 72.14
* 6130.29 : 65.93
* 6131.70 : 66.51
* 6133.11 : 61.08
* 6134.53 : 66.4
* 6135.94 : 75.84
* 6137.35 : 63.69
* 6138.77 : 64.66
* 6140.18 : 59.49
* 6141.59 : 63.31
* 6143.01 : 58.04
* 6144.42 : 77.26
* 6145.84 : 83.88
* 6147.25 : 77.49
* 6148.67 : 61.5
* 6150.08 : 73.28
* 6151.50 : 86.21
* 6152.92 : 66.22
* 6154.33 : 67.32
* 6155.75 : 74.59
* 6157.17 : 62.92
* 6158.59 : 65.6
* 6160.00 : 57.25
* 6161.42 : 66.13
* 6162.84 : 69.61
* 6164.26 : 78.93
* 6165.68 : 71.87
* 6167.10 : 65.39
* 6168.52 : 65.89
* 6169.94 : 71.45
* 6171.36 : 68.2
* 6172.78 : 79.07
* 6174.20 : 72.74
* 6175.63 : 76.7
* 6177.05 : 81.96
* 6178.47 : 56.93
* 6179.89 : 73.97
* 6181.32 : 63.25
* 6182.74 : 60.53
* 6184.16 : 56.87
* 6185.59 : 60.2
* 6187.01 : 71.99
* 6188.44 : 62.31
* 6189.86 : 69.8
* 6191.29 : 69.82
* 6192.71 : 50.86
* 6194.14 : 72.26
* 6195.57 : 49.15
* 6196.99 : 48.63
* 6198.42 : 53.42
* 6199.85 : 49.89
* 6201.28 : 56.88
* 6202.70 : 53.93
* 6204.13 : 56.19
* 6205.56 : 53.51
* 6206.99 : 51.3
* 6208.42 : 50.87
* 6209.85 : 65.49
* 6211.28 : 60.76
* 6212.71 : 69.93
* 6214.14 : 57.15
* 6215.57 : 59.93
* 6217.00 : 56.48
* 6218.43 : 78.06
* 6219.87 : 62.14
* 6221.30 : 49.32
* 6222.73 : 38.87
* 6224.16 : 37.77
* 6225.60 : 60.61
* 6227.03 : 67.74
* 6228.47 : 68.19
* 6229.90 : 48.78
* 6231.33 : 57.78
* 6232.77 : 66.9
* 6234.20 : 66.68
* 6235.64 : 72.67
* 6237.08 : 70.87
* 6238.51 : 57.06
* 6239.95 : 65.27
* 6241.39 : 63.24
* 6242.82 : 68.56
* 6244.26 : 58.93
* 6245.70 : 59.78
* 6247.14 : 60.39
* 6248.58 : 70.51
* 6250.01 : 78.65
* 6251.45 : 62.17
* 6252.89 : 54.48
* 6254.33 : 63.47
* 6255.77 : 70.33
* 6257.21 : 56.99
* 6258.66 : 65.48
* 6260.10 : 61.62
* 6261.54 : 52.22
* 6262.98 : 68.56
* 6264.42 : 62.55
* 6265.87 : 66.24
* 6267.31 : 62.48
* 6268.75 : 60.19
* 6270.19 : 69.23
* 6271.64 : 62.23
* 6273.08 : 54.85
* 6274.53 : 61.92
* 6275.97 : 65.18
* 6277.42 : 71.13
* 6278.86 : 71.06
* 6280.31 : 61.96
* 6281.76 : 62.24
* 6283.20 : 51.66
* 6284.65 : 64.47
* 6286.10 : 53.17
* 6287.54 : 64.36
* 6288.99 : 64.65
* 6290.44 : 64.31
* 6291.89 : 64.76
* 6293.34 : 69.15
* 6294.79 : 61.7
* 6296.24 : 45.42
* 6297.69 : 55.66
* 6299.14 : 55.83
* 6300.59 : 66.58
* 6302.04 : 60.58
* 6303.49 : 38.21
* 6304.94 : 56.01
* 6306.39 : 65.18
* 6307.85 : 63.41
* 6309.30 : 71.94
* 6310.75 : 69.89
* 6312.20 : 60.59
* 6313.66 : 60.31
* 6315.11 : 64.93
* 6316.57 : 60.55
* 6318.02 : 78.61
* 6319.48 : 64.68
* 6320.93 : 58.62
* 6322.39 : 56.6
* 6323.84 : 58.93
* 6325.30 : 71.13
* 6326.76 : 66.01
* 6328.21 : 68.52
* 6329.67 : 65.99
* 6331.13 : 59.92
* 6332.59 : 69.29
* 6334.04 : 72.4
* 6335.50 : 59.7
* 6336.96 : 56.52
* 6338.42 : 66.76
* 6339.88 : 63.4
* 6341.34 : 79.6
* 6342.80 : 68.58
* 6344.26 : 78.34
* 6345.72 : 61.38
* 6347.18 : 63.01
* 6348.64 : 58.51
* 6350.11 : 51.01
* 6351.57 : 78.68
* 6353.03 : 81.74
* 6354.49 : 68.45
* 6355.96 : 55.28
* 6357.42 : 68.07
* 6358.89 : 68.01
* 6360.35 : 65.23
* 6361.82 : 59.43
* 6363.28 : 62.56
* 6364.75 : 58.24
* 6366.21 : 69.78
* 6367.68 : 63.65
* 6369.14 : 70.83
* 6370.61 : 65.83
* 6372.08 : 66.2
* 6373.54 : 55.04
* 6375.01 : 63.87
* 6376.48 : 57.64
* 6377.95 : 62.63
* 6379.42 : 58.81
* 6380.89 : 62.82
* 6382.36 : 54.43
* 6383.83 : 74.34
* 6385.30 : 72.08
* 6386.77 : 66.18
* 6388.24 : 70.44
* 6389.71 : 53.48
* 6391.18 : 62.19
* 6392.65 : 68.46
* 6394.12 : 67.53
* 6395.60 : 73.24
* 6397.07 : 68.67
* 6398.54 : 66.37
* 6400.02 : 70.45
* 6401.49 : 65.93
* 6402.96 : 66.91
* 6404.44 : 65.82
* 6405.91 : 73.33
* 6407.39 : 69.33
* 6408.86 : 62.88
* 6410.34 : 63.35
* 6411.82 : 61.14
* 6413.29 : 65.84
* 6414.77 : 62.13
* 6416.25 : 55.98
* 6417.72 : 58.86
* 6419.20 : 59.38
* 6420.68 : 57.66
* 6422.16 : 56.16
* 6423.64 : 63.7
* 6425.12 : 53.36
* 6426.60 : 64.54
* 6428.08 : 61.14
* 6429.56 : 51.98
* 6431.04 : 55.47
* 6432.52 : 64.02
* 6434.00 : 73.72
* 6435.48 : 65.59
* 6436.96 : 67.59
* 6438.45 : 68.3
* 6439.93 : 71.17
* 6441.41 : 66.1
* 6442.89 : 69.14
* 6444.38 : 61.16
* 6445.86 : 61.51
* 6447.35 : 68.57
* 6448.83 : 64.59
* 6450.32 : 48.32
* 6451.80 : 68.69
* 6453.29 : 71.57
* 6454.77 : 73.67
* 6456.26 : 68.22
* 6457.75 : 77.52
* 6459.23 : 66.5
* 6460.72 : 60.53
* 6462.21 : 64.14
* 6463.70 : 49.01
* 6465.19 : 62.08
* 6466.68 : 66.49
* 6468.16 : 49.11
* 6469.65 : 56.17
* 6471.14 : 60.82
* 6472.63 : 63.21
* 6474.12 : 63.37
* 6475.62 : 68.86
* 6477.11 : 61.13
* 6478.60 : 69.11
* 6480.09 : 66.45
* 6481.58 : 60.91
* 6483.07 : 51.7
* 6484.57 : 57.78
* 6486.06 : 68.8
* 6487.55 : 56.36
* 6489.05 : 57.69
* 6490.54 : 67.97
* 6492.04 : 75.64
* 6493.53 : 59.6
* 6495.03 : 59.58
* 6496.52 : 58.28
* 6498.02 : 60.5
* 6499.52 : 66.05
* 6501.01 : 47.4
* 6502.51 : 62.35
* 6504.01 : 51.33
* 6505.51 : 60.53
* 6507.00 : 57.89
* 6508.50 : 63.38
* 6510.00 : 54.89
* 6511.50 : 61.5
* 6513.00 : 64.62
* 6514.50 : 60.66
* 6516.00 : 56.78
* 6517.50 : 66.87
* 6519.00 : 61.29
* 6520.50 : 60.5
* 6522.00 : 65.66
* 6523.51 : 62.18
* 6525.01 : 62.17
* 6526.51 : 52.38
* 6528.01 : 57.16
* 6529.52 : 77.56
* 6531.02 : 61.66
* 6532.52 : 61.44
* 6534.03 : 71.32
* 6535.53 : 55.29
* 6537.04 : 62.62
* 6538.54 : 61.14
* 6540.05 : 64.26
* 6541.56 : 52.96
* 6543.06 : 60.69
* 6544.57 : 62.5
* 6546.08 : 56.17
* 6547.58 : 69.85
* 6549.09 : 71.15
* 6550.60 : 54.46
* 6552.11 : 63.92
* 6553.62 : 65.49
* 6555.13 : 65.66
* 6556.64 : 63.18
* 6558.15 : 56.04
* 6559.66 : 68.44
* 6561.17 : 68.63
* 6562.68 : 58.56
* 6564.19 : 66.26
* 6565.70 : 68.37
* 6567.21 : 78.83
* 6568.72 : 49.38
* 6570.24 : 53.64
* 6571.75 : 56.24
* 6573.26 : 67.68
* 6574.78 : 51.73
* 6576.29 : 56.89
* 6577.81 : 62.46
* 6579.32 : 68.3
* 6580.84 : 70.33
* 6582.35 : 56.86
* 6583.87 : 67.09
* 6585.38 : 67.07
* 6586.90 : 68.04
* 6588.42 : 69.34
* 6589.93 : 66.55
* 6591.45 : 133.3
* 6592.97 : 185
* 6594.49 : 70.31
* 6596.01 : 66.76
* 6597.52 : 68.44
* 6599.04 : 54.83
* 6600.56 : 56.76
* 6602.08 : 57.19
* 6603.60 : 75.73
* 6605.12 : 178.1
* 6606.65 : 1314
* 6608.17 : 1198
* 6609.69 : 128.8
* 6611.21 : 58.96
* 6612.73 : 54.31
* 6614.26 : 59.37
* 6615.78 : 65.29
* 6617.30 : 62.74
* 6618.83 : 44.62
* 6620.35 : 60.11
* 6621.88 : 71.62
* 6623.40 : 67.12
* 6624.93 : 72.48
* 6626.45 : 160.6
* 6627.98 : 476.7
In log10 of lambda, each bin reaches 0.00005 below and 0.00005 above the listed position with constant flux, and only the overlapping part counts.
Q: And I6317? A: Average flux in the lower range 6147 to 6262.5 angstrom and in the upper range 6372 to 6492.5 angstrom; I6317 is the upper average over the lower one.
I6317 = 1.0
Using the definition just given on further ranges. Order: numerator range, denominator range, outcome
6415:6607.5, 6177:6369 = 1.21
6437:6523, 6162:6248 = 1.00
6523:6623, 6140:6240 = 1.64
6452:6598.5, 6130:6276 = 1.01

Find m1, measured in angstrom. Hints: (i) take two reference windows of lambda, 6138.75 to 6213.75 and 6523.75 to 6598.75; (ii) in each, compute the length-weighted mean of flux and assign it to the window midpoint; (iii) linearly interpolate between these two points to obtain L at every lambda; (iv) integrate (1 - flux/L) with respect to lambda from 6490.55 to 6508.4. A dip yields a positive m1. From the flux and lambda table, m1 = 1.7 angstrom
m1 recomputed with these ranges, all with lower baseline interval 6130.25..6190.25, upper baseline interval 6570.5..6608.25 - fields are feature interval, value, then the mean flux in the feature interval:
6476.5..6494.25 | 9.3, 62.8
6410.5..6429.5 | 9.4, 59.8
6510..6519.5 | 5.2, 61.4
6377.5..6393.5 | 6.8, 64.2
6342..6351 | 3.5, 63.9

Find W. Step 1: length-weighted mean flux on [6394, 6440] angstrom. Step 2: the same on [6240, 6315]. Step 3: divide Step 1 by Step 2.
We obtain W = 1.03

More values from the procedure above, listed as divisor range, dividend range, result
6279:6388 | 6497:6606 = 1.07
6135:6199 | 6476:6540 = 0.91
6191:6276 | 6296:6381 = 1.05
